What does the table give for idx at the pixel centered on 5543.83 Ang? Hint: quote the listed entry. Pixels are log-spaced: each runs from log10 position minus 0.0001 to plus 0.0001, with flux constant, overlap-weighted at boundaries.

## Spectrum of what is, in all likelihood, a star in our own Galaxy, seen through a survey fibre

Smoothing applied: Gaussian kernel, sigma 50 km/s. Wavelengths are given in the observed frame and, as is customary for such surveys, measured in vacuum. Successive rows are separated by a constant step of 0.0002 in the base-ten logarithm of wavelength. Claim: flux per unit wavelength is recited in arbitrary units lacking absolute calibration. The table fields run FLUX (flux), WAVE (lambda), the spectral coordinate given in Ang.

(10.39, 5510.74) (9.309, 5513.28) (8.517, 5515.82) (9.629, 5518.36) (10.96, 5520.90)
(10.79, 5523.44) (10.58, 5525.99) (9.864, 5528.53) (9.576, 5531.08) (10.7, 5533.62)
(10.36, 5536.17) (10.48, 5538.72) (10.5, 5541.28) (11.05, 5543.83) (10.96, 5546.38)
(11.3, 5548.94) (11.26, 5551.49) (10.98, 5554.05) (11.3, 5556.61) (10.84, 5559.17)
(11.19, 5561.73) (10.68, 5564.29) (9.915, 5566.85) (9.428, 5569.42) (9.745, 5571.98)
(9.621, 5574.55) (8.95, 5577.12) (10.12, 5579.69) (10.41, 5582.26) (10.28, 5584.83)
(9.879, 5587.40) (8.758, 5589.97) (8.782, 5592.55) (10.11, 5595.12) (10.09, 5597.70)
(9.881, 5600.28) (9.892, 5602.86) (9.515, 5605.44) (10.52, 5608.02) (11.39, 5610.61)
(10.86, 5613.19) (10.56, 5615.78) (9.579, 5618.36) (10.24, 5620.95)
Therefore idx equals 11.05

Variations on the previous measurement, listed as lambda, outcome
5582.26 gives 10.41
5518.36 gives 9.629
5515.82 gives 8.517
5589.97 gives 8.758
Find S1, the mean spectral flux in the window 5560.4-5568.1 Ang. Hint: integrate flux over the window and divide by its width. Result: 10.6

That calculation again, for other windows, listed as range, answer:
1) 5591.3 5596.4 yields 9.46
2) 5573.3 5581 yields 9.56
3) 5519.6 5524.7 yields 10.9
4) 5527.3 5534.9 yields 10.1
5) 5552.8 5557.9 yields 11.1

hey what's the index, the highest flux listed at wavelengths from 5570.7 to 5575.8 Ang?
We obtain 9.745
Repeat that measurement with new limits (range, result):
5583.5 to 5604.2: 10.28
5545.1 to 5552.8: 11.3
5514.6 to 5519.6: 9.629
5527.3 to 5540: 10.7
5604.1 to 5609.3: 10.52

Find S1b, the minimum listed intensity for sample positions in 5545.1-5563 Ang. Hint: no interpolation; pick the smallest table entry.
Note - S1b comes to 10.84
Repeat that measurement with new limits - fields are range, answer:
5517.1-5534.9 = 9.576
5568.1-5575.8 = 9.428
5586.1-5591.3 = 8.758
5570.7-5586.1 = 8.95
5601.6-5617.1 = 9.515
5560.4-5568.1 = 9.915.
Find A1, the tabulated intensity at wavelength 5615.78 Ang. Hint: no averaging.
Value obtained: 10.56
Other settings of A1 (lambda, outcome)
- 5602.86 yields 9.892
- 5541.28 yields 10.5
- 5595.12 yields 10.11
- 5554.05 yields 10.98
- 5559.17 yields 10.84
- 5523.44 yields 10.79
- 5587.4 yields 9.879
